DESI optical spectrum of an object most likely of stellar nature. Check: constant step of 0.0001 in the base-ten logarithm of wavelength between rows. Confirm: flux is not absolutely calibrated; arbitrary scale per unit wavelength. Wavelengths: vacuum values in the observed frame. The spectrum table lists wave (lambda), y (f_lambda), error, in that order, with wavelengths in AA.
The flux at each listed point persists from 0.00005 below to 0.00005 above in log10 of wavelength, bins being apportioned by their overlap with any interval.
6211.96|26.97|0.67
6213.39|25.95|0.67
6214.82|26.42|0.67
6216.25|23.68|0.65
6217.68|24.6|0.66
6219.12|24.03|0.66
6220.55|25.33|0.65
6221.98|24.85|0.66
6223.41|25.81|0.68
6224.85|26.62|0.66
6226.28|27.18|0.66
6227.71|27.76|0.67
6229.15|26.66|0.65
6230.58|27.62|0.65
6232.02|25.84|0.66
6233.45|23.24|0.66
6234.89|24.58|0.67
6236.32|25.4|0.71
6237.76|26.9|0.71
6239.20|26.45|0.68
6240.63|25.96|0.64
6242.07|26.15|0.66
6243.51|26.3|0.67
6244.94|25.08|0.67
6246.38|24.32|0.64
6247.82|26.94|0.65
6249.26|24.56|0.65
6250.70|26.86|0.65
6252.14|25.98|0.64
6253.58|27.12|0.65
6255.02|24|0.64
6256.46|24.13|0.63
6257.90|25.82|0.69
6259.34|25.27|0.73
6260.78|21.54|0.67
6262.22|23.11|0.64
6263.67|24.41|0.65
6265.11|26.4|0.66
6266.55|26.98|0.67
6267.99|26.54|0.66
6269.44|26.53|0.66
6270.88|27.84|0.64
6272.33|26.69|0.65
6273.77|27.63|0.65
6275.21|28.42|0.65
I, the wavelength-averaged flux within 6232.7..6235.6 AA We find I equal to 23.9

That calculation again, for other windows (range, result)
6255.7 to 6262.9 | 24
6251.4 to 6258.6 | 25.4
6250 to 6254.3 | 26.6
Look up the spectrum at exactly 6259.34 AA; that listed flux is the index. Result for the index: 25.27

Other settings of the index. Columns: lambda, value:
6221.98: 24.85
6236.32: 25.4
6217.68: 24.6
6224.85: 26.62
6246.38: 24.32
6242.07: 26.15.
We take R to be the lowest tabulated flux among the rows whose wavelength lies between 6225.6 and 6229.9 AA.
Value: 26.66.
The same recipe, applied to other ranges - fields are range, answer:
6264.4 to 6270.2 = 26.4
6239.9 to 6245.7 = 25.08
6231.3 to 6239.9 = 23.24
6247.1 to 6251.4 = 24.56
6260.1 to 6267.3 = 21.54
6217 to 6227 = 24.03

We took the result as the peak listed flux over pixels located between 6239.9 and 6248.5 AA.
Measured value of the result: 26.94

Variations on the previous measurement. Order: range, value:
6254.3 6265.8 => 26.4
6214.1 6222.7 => 26.42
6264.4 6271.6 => 27.84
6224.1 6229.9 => 27.76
